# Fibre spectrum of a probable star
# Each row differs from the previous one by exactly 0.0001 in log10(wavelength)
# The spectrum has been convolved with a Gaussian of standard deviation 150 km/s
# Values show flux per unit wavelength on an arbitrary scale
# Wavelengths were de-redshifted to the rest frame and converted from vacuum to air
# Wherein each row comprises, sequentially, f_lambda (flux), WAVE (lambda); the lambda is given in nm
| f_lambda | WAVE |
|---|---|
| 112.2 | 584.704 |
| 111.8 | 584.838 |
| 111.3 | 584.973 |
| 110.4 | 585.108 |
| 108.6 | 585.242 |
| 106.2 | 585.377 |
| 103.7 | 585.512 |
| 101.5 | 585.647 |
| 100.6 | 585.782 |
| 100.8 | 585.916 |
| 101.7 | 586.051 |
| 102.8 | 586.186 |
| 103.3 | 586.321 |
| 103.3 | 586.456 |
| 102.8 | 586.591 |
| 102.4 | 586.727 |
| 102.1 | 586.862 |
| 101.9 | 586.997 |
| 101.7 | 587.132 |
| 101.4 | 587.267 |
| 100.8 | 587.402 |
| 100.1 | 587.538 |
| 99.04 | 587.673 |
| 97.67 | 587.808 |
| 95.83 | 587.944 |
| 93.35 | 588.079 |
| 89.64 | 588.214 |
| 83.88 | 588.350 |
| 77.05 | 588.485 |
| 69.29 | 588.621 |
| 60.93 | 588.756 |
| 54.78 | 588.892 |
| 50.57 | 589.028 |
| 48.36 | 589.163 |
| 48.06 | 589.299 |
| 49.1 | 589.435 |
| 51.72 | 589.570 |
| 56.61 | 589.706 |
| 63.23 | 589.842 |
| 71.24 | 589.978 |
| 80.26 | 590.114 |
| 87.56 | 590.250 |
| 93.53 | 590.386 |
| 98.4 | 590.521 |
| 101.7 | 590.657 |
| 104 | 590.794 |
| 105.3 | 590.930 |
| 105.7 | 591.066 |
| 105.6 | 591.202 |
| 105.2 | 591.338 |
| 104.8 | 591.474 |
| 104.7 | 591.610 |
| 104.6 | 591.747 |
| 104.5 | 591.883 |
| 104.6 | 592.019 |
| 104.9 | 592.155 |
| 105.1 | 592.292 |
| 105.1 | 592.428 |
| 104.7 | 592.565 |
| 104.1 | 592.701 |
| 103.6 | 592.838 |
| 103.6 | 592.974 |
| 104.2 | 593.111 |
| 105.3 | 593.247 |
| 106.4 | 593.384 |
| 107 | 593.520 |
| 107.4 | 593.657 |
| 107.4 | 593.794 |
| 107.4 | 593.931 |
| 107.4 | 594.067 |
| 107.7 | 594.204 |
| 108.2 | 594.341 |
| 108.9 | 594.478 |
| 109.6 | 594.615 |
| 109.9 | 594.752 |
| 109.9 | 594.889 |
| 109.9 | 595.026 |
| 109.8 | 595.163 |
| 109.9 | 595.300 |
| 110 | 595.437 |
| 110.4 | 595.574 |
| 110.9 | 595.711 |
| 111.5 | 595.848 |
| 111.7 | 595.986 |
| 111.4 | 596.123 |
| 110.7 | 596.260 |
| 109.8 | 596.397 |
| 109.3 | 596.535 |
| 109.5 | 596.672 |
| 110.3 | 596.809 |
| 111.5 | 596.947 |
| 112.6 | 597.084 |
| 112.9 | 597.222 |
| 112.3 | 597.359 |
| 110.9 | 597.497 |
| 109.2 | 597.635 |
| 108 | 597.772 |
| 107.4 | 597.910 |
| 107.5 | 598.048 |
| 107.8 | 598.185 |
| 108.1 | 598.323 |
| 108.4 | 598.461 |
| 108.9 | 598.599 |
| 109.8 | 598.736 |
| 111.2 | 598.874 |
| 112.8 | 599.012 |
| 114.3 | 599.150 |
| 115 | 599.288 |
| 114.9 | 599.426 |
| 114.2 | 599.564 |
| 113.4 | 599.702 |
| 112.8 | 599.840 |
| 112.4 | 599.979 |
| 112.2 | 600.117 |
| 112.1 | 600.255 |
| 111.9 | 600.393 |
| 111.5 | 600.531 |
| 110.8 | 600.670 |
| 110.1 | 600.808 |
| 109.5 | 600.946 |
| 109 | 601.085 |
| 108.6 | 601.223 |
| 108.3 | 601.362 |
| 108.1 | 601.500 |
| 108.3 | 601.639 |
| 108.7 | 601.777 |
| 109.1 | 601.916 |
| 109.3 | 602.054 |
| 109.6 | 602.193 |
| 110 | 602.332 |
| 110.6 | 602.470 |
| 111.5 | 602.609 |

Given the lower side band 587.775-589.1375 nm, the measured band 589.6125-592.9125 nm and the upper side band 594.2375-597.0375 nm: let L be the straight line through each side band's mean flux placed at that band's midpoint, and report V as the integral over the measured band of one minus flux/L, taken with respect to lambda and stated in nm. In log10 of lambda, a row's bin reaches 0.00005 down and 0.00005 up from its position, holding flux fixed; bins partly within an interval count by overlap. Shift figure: -0.26 nm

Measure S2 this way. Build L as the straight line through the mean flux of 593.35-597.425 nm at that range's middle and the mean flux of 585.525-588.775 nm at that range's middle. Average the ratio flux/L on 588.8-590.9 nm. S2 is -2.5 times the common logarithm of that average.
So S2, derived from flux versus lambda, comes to 0.38 mag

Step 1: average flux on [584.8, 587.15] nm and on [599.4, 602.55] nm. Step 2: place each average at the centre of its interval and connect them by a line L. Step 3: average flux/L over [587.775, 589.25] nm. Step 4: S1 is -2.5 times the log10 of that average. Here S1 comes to 0.39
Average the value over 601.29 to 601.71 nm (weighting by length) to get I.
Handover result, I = 108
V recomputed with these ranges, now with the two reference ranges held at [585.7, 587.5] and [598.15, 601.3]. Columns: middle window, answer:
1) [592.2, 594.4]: 0.02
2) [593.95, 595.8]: -0.03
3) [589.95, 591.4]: 0.11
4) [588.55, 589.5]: 0.45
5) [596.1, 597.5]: -0.02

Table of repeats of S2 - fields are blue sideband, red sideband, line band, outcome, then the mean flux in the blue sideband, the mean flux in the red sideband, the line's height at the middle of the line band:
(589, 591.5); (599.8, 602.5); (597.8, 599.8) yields -0.073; 80.7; 110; 104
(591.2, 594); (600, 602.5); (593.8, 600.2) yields -0.028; 105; 110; 108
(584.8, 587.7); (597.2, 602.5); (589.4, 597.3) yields 0.051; 104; 110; 107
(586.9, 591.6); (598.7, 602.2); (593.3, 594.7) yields -0.128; 84.4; 111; 95.7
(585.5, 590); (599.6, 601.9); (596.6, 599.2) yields -0.054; 84.9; 110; 105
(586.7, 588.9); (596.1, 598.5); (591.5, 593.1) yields -0.049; 90.9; 110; 99.9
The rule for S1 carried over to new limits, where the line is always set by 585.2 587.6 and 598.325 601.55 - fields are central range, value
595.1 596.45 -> -0.02 mag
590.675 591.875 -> 0.01 mag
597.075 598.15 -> 0.00 mag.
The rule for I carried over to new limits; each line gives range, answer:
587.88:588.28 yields 93.1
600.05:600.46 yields 112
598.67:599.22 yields 112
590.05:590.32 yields 84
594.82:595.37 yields 110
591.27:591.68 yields 105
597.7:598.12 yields 108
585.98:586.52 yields 103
